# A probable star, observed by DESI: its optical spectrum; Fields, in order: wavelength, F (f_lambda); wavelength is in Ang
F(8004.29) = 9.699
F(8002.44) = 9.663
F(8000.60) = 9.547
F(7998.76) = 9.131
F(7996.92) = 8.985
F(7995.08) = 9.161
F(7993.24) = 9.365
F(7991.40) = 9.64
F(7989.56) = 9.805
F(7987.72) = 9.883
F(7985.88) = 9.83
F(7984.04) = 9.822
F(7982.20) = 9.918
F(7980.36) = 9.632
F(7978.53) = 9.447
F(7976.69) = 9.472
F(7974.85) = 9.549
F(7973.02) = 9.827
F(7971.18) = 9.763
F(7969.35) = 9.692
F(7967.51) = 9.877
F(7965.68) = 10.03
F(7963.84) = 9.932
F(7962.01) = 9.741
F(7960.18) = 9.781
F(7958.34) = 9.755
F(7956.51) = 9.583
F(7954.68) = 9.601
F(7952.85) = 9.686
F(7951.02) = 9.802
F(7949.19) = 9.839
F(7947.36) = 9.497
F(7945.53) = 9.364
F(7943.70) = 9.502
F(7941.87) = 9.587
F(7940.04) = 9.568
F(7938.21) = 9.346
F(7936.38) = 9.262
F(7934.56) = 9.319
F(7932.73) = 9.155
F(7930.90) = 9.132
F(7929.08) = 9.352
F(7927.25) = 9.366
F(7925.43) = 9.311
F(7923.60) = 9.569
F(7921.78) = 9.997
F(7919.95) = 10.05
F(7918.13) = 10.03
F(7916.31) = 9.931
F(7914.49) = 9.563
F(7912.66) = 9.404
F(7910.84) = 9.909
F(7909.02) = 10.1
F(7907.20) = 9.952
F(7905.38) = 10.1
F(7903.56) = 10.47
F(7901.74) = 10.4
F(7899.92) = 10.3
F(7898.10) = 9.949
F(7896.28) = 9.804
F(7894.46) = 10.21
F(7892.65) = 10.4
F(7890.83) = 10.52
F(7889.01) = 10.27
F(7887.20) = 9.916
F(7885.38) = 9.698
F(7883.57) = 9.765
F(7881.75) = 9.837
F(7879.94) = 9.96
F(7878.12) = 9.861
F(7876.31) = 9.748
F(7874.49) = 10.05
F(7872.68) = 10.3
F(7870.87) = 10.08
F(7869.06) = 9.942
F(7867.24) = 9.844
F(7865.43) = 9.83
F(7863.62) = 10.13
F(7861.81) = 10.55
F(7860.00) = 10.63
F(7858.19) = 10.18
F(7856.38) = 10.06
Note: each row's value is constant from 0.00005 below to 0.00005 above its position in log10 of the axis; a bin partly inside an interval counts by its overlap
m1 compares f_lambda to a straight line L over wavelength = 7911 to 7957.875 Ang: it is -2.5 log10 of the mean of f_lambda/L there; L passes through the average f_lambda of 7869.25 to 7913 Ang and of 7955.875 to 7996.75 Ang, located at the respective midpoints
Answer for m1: 0.03 mag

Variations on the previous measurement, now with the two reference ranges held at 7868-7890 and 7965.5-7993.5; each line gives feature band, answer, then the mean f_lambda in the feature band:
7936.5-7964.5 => 0.02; 9.63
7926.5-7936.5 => 0.06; 9.26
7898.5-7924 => -0.01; 9.99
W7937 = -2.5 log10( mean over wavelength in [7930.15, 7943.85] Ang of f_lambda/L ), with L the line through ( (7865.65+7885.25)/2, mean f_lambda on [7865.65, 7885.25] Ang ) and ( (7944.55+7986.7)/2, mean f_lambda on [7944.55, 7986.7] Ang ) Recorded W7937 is 0.05 mag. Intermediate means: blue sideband 9.92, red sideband 9.71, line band 9.35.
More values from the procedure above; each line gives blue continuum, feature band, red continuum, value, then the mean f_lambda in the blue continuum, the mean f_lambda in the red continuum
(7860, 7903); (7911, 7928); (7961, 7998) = 0.02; 10.1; 9.67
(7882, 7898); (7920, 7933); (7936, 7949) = 0.02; 10.1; 9.47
